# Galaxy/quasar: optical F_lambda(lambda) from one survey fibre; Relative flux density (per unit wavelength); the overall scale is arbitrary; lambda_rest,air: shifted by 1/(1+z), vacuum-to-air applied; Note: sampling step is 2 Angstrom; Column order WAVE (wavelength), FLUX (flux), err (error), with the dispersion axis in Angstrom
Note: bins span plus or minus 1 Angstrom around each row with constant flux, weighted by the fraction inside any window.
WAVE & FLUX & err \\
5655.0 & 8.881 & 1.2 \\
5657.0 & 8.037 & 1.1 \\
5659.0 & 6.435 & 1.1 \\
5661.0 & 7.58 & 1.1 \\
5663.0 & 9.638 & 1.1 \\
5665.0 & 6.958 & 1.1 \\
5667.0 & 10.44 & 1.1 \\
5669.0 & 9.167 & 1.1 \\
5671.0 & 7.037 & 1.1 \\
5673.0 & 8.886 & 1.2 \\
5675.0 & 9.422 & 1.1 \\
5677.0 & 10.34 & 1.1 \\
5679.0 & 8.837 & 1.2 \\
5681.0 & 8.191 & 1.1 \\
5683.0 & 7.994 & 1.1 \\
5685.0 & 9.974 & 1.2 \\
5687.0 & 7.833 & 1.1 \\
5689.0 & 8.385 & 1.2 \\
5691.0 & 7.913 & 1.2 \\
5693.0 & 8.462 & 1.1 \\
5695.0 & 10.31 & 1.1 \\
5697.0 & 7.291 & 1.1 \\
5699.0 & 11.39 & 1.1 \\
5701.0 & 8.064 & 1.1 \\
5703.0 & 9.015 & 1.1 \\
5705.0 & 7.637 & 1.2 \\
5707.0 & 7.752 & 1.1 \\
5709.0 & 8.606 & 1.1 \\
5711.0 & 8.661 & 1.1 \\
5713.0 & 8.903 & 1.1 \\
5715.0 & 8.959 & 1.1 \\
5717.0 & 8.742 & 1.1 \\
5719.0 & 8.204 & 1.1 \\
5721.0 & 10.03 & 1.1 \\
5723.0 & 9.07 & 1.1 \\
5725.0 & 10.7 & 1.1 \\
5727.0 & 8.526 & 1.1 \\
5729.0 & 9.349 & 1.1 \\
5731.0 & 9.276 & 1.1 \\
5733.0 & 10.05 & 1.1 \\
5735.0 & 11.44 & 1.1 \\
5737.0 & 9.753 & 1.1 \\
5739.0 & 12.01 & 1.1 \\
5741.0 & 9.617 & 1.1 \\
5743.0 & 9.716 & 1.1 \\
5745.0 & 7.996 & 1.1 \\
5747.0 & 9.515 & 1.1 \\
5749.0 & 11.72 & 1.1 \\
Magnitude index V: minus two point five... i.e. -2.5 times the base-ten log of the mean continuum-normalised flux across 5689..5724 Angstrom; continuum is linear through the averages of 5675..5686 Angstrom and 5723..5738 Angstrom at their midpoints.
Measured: 0.086 mag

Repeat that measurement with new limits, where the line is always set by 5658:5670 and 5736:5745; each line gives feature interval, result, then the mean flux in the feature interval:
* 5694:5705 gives 0.01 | 9.07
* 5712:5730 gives 0.05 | 9.16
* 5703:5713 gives 0.12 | 8.32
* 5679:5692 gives 0.05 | 8.42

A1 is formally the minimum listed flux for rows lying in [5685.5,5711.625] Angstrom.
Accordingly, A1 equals 7.291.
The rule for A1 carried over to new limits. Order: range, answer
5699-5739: 7.637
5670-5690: 7.037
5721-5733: 8.526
